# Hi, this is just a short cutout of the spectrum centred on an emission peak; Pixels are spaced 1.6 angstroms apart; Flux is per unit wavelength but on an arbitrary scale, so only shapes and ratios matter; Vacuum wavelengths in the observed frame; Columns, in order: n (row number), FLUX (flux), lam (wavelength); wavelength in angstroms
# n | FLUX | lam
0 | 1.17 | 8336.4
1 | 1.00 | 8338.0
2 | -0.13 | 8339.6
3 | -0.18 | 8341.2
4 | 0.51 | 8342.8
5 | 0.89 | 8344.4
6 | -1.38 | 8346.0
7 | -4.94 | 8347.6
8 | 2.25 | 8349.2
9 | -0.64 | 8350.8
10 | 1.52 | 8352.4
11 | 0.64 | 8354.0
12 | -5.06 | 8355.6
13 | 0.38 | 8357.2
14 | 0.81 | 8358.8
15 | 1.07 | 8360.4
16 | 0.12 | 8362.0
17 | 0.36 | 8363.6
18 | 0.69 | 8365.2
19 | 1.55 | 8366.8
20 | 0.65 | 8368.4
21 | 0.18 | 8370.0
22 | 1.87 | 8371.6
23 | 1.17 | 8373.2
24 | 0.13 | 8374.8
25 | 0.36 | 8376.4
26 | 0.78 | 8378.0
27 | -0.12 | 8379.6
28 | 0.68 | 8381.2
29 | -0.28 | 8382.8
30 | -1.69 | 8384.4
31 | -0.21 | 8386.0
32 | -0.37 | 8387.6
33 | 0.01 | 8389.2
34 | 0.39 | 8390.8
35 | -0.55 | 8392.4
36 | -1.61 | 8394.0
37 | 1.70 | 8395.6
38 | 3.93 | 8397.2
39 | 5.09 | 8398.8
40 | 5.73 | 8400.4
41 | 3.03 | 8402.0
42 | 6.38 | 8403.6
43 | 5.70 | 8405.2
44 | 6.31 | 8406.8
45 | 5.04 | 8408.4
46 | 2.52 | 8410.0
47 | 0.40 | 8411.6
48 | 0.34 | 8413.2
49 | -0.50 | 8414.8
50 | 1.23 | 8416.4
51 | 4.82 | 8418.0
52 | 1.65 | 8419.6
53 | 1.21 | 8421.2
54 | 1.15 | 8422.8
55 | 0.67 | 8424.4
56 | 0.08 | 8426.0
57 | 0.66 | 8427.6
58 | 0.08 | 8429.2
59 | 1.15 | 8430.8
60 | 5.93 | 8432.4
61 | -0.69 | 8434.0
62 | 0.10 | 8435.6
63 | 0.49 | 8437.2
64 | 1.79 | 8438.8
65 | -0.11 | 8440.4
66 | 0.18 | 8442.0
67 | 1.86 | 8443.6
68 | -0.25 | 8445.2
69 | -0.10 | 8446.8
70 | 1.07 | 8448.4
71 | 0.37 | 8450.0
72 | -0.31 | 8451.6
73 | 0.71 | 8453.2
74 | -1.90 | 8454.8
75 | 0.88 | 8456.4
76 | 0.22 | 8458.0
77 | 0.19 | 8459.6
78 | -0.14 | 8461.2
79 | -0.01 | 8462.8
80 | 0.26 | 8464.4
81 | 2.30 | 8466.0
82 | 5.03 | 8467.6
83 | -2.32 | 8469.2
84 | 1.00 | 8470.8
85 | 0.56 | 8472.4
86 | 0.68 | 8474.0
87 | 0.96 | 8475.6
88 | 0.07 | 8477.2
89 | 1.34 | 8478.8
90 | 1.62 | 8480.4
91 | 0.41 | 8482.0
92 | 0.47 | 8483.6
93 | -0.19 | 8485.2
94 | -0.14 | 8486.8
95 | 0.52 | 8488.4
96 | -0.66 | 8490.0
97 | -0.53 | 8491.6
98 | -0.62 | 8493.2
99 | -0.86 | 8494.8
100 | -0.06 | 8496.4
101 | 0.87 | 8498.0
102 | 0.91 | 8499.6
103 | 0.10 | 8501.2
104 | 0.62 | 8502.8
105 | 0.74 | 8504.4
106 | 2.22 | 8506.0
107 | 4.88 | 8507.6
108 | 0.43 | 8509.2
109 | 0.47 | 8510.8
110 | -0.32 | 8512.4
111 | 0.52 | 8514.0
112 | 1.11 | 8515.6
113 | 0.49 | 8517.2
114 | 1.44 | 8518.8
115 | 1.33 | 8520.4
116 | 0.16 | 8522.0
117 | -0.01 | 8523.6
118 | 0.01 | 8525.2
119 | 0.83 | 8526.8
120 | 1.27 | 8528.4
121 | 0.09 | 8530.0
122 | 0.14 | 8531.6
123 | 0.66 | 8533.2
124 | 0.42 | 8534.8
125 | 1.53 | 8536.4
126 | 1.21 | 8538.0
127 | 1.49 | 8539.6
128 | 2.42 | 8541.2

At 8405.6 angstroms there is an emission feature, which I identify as [O II]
